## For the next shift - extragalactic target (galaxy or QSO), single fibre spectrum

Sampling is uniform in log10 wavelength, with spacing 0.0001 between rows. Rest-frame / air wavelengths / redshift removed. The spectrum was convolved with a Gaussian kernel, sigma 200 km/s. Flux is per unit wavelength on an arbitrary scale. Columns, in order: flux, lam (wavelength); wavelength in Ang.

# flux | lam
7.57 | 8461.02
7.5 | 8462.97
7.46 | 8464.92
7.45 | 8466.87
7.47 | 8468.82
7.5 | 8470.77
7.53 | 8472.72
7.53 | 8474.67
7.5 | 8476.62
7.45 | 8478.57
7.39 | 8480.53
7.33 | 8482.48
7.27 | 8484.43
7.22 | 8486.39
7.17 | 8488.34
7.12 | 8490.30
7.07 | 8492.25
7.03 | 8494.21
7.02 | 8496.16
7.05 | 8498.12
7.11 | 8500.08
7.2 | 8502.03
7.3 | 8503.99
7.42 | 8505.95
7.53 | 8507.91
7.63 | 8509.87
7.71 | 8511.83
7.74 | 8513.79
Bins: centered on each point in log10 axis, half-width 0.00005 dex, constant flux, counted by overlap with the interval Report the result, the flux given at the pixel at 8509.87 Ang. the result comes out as 7.63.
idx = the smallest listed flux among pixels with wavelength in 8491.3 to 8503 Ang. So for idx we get 7.02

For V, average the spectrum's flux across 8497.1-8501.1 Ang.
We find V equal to 7.08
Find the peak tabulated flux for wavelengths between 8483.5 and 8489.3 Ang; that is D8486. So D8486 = 7.27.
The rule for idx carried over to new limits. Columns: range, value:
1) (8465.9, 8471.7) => 7.45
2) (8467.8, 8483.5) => 7.33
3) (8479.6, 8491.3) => 7.12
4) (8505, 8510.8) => 7.42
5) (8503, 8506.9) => 7.3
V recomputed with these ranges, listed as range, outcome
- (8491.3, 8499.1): 7.04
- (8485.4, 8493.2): 7.14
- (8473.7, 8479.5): 7.5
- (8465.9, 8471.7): 7.47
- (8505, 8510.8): 7.52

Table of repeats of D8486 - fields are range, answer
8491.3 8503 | 7.2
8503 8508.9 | 7.53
